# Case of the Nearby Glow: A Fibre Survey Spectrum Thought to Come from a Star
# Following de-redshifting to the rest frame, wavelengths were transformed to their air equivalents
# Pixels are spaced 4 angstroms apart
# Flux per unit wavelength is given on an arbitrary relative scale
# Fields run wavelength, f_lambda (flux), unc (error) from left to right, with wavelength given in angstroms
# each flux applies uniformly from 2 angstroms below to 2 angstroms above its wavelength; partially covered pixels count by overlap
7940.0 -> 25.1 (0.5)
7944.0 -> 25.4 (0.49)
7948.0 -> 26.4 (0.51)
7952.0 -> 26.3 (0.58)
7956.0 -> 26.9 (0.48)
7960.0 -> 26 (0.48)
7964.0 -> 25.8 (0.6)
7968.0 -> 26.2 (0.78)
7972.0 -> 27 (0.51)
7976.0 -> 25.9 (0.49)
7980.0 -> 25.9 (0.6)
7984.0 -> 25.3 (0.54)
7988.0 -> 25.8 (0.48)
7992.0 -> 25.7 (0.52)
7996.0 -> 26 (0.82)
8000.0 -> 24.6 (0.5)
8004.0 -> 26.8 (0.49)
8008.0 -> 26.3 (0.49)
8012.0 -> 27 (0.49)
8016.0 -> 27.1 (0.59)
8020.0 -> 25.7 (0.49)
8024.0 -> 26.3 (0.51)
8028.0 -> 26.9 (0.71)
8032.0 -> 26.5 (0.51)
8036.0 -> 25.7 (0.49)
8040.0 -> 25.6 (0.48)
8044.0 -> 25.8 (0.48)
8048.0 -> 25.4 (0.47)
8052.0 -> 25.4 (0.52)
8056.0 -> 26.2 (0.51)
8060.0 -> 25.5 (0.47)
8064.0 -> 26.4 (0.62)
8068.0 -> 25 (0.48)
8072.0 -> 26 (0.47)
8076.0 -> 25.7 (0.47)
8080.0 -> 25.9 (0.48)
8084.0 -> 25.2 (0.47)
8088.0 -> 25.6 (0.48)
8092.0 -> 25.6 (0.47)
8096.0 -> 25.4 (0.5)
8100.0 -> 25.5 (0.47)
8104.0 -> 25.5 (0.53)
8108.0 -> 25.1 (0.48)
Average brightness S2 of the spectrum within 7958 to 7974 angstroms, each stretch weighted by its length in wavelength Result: 26.2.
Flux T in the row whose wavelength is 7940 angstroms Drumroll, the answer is 25.1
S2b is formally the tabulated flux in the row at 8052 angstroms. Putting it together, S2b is 25.4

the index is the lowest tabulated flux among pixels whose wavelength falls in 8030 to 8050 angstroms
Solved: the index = 25.4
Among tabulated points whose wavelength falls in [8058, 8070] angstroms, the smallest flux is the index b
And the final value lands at 25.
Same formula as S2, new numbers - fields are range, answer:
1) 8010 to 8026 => 26.5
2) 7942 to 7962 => 26.2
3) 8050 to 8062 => 25.7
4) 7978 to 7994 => 25.7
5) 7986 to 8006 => 25.8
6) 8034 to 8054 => 25.6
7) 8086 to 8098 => 25.5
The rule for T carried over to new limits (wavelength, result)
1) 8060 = 25.5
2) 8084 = 25.2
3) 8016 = 27.1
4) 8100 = 25.5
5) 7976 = 25.9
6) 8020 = 25.7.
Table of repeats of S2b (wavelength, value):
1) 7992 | 25.7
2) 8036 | 25.7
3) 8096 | 25.4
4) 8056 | 26.2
